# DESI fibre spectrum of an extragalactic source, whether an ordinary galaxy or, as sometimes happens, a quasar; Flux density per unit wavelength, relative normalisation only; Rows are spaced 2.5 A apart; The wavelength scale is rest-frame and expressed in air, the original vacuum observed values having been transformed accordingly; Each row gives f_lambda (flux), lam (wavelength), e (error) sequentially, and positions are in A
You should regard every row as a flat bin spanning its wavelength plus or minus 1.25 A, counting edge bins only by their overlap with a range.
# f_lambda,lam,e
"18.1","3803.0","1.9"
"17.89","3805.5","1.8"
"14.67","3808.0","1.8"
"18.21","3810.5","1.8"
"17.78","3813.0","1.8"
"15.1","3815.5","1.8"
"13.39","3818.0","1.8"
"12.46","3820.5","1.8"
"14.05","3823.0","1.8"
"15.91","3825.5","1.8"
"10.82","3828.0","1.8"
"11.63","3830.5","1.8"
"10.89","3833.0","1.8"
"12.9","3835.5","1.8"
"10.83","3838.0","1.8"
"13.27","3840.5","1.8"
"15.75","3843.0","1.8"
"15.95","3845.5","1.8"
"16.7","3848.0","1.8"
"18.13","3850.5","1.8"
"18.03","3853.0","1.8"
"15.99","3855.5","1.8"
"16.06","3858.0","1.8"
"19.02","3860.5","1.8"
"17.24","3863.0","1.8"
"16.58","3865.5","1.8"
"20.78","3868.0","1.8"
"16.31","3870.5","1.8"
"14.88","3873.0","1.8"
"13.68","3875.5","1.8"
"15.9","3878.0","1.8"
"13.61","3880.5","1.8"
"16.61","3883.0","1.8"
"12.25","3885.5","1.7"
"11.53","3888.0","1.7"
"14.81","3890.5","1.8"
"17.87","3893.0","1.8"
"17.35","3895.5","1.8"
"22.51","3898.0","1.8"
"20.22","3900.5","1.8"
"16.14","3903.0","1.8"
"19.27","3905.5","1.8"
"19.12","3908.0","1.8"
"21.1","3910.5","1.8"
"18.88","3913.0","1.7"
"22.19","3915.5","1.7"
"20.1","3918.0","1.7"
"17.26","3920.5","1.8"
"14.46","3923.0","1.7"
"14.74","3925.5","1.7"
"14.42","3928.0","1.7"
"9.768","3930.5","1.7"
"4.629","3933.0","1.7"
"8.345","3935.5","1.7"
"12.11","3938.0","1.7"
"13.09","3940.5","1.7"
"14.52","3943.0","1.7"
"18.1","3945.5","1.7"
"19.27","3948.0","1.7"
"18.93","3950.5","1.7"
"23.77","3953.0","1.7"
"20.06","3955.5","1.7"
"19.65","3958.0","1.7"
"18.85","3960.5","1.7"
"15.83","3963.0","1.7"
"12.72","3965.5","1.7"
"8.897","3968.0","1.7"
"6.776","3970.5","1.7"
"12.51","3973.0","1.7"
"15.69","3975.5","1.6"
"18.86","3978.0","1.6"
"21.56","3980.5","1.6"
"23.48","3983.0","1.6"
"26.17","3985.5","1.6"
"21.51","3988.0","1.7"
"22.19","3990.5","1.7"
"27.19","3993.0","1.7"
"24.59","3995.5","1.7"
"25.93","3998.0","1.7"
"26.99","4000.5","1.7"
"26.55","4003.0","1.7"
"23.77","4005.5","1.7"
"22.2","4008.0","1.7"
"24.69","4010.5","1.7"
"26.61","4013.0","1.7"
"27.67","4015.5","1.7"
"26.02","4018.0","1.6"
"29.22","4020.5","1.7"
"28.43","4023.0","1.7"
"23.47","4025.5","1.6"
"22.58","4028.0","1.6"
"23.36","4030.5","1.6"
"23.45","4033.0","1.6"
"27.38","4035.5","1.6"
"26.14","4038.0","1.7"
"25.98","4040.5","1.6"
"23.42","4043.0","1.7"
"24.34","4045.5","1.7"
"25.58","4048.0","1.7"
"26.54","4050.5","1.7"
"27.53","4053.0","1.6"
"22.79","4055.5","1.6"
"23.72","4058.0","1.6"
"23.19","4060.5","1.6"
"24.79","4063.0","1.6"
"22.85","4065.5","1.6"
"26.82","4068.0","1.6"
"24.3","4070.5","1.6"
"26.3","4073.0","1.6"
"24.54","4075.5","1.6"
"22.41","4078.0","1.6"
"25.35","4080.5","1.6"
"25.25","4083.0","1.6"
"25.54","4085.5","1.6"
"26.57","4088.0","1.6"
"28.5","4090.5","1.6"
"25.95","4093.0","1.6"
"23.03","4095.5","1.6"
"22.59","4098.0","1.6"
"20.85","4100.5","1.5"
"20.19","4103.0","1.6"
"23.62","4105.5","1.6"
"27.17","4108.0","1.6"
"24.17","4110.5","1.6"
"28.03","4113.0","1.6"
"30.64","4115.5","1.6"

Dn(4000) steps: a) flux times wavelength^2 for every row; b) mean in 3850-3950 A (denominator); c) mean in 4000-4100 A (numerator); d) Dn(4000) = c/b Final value 1.68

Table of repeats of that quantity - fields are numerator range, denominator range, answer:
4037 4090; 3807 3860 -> 1.90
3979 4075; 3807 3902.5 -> 1.75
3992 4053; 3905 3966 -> 1.62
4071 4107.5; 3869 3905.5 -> 1.67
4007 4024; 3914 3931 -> 1.68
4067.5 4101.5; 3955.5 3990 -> 1.51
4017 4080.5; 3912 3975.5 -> 1.74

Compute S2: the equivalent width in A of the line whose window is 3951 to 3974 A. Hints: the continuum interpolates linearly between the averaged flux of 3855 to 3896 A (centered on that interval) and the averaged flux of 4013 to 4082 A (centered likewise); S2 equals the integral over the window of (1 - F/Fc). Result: 5.5 A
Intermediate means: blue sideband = 15.9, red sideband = 25.1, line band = 15.6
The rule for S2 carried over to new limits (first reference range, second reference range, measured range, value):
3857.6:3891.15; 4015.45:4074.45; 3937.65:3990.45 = 8.3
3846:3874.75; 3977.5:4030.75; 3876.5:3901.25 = 3.4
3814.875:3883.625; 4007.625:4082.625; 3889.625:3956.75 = 7.0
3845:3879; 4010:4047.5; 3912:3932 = 3.6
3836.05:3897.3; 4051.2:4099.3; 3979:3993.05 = -1.5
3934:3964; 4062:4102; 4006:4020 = -3.4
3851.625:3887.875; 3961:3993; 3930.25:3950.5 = 4.9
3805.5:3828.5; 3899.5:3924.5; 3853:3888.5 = 2.5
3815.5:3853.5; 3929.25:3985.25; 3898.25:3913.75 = -4.6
